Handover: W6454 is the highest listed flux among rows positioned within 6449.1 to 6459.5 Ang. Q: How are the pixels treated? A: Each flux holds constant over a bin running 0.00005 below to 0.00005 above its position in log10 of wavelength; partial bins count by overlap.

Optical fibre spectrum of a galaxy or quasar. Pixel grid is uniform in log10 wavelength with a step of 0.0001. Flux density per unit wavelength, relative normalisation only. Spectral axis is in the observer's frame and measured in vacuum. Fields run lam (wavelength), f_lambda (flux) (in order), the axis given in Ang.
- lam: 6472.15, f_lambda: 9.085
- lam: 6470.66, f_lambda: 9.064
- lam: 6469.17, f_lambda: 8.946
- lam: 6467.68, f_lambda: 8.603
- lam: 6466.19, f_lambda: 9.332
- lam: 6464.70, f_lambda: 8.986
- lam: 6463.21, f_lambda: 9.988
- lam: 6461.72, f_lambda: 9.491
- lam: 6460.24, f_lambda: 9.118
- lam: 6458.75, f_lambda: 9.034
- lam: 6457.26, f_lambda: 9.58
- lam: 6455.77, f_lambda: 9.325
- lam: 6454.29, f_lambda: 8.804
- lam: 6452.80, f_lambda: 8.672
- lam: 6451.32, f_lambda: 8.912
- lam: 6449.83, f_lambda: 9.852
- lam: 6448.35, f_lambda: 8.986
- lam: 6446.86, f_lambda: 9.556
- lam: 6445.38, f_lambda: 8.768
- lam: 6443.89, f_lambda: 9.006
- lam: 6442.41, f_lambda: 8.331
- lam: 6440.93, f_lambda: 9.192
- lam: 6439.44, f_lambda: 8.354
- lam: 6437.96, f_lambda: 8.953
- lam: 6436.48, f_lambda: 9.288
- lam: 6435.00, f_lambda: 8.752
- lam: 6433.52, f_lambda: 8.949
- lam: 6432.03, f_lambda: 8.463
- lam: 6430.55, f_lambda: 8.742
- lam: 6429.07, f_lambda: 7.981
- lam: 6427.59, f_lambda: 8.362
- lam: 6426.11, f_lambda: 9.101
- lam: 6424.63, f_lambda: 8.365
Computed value 9.852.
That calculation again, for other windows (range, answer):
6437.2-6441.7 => 9.192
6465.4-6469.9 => 9.332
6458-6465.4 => 9.988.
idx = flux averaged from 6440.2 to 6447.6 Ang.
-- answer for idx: 8.98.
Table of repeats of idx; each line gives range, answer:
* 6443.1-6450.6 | 9.22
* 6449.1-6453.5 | 9.15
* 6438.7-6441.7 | 8.76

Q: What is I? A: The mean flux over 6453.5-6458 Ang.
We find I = 9.23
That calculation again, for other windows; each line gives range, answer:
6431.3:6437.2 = 8.85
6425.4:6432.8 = 8.52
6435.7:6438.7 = 9.13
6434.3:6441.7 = 8.91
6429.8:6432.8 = 8.58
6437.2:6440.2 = 8.65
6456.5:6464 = 9.43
